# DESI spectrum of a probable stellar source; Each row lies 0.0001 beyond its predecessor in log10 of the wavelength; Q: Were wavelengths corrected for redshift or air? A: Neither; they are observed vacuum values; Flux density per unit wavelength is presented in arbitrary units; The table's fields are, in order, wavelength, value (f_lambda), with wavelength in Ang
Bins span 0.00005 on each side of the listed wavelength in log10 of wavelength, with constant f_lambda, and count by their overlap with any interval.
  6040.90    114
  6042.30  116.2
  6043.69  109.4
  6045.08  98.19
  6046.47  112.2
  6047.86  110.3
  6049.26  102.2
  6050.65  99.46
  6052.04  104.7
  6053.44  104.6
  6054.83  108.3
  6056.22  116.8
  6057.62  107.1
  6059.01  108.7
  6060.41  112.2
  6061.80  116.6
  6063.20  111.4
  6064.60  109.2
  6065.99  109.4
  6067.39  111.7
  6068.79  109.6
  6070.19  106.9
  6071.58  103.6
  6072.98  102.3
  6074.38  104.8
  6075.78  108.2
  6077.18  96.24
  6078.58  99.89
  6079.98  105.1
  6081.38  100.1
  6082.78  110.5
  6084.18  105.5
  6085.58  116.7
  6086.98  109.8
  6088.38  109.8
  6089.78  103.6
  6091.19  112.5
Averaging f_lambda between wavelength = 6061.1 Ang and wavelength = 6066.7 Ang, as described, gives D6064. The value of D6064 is 112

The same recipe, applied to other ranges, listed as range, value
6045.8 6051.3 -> 106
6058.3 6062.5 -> 113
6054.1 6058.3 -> 111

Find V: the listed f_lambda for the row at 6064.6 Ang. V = 109.2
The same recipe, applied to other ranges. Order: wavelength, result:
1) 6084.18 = 105.5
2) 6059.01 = 108.7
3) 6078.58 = 99.89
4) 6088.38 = 109.8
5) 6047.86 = 110.3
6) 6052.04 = 104.7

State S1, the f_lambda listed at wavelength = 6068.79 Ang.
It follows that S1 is 109.6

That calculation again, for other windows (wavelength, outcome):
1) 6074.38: 104.8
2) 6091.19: 112.5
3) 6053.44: 104.6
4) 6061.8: 116.6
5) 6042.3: 116.2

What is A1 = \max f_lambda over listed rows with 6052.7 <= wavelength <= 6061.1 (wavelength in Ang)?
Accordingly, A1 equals 116.8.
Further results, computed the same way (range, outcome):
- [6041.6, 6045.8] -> 116.2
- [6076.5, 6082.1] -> 105.1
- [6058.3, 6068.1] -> 116.6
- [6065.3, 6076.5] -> 111.7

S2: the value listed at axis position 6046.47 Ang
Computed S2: 112.2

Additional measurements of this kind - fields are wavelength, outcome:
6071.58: 103.6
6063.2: 111.4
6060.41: 112.2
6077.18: 96.24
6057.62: 107.1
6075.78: 108.2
